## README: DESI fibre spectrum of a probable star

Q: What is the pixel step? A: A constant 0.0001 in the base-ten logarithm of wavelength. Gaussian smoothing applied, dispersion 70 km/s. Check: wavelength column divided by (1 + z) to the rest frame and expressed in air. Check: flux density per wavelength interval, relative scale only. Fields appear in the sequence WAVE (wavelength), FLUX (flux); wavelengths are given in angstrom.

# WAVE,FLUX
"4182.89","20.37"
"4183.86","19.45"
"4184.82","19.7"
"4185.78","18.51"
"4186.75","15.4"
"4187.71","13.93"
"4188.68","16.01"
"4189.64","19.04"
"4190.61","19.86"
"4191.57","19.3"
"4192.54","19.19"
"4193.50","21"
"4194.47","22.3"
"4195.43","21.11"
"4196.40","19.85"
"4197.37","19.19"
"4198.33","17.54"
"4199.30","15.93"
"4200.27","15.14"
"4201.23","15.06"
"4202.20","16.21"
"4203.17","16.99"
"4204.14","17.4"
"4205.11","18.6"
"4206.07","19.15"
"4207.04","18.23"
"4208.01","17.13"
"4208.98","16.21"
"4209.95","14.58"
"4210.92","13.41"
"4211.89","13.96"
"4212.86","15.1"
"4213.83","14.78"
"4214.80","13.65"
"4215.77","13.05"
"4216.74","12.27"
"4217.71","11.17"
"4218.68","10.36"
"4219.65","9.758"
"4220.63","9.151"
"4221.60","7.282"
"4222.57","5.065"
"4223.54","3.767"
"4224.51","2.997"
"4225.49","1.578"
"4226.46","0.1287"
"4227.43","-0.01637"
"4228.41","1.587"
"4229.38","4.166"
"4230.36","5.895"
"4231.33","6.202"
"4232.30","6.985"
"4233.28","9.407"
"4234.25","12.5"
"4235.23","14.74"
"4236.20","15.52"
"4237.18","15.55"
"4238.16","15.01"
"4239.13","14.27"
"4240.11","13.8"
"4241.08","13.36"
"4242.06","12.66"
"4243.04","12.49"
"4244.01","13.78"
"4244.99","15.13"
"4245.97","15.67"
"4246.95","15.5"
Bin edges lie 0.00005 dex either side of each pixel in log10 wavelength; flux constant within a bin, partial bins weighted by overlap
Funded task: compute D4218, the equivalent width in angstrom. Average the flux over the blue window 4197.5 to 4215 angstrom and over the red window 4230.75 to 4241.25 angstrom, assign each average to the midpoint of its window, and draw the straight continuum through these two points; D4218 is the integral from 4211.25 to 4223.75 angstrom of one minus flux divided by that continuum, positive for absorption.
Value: 3.3 angstrom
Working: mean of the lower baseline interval 16.2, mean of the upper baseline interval 12.4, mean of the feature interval 10.9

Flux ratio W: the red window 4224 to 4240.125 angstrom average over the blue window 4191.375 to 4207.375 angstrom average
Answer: 0.44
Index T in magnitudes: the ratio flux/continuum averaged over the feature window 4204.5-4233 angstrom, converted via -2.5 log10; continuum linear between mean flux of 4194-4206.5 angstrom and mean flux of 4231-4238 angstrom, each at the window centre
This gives 0.48 mag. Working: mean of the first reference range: 18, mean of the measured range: 9.89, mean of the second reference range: 11.8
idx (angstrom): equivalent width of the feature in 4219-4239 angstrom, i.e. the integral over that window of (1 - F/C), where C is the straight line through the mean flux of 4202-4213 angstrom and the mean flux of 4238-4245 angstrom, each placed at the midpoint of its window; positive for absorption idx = 9.6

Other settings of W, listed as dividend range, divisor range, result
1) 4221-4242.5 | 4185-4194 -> 0.46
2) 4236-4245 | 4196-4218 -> 0.89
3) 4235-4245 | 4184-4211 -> 0.80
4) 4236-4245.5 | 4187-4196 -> 0.74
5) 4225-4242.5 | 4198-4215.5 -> 0.57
